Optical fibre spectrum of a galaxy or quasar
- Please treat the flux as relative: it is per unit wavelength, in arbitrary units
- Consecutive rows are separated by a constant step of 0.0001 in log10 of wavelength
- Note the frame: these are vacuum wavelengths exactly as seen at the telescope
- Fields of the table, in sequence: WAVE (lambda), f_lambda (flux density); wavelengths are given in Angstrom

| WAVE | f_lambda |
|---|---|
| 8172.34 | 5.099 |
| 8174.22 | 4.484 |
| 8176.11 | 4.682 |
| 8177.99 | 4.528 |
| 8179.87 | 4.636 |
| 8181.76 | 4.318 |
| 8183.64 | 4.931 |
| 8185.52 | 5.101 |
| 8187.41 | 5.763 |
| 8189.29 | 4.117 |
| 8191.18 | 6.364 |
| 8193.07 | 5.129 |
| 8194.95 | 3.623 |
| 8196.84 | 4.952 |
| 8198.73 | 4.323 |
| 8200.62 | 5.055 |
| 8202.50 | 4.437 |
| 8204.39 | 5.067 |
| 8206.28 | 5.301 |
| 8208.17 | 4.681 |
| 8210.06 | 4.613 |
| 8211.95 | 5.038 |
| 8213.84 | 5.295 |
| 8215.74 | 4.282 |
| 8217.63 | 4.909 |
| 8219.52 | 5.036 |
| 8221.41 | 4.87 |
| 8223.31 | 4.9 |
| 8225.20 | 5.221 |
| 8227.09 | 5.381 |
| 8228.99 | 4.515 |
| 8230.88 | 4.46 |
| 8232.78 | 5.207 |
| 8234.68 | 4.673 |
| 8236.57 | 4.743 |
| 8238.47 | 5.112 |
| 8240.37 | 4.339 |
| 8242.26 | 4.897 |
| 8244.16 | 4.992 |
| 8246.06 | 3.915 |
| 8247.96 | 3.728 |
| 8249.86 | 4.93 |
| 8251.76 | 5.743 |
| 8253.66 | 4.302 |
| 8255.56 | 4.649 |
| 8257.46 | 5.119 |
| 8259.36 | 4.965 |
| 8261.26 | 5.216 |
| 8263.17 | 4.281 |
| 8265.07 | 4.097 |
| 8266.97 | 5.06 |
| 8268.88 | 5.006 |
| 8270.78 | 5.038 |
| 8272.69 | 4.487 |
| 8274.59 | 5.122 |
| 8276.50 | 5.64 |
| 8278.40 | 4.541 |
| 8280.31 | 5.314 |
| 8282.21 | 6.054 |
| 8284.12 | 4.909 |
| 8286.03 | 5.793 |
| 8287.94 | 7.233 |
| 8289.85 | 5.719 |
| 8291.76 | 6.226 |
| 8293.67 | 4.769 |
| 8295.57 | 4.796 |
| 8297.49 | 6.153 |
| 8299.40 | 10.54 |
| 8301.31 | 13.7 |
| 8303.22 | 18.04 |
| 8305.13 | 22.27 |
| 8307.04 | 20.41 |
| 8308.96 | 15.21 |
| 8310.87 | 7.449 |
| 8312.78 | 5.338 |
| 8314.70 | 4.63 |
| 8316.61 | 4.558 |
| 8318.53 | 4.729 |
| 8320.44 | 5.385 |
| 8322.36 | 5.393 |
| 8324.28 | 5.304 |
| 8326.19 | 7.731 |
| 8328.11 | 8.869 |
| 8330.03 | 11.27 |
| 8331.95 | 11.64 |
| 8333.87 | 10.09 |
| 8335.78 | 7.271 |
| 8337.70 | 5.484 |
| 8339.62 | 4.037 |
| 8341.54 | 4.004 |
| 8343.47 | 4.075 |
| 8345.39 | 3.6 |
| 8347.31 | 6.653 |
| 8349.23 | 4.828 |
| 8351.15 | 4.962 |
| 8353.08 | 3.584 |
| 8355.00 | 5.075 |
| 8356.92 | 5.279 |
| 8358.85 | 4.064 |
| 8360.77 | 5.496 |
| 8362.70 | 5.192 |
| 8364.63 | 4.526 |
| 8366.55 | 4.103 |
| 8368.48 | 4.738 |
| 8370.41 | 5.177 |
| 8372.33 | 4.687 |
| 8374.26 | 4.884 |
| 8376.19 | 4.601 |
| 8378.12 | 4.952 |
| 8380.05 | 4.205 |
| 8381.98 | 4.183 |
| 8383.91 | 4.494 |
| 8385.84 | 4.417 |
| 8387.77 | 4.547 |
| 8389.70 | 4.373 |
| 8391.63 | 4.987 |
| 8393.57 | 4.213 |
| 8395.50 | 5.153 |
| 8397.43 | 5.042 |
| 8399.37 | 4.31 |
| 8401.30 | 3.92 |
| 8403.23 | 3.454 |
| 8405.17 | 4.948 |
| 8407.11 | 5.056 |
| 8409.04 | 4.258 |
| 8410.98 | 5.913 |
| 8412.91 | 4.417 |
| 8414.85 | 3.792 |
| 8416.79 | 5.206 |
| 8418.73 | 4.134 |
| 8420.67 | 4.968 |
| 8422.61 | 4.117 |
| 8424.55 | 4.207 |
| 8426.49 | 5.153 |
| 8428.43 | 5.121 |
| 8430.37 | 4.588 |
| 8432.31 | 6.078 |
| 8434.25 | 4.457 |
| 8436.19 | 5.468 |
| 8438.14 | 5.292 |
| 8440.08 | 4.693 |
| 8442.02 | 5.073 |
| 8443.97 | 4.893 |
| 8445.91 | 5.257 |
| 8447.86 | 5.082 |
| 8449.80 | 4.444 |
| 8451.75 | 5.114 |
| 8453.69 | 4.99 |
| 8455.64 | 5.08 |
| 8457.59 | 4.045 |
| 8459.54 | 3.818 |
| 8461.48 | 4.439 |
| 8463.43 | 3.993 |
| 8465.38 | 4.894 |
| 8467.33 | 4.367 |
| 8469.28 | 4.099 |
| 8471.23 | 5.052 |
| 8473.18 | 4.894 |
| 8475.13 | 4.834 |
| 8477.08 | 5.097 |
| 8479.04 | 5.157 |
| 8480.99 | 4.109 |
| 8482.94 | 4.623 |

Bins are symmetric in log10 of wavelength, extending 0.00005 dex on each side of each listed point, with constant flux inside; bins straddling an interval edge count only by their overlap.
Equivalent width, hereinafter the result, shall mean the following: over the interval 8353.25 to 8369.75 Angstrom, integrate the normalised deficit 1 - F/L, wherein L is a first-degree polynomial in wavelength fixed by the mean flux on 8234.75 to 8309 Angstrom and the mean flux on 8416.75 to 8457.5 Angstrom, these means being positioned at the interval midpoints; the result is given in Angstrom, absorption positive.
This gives 2.81 Angstrom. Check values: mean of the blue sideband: 6.73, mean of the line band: 4.76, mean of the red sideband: 4.9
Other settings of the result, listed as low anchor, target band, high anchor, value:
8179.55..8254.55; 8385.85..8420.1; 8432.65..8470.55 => 1.3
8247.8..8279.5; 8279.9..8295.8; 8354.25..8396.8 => -2.9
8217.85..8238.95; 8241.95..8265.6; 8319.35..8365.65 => 2.2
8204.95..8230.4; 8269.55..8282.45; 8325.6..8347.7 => 1.8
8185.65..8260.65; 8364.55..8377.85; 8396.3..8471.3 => 0.1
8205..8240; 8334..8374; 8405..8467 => -1.1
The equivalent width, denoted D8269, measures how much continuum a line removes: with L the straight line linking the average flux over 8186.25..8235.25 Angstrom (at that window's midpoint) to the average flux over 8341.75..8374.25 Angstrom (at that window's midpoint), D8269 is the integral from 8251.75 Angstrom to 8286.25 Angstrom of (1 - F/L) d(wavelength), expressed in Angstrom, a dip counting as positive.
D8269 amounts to -1.1 Angstrom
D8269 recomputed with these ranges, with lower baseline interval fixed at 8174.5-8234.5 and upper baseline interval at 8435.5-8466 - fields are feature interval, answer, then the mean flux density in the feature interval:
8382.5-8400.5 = 0.74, 4.6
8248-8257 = 0.08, 4.8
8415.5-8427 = 0.48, 4.58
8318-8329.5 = -3.97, 6.48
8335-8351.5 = -0.53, 4.97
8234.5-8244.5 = 0.11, 4.79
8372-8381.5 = 0.32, 4.64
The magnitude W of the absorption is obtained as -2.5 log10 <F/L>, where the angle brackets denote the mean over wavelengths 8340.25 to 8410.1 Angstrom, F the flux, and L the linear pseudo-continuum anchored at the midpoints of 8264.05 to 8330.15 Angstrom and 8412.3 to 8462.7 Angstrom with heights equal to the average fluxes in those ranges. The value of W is 0.284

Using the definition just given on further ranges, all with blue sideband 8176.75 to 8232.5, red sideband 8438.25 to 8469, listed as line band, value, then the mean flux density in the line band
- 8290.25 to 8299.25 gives -0.23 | 5.95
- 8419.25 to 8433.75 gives -0.03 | 4.85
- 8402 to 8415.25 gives 0.03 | 4.57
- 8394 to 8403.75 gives 0.07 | 4.41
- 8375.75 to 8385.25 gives 0.06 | 4.48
